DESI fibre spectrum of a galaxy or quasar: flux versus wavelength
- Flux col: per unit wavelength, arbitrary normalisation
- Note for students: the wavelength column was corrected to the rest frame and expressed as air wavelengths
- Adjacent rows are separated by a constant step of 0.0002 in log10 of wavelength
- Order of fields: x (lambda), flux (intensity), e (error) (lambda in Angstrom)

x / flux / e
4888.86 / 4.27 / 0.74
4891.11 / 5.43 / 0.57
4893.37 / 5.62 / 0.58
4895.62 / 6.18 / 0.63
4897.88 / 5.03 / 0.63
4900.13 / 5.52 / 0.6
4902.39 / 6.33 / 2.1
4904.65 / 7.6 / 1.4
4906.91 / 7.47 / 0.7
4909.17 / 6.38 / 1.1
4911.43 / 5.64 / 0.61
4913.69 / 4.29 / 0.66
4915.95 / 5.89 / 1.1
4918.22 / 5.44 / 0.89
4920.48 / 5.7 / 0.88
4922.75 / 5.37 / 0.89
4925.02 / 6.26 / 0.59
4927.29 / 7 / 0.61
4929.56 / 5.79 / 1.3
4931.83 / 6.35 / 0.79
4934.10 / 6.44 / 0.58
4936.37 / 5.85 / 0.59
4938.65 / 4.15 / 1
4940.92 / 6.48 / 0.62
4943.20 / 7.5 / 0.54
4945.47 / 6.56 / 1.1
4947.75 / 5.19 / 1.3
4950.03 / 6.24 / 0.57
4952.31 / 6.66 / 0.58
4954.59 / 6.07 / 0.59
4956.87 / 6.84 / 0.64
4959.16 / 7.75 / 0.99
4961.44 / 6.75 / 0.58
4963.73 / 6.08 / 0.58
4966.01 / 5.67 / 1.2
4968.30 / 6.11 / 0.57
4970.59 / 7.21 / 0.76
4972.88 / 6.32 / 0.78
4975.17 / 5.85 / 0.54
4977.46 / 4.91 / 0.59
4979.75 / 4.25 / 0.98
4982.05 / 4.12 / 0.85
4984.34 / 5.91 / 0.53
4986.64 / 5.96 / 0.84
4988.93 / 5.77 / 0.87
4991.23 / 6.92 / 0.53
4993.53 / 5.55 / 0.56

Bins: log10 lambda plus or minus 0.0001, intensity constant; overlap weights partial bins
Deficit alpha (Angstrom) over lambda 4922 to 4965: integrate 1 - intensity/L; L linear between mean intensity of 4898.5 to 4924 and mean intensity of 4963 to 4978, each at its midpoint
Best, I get -2.0 Angstrom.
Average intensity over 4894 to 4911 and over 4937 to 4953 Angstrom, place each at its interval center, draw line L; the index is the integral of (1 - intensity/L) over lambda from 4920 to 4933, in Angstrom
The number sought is 0.2 Angstrom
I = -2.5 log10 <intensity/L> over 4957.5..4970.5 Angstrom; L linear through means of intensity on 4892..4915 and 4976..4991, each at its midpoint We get -0.20 mag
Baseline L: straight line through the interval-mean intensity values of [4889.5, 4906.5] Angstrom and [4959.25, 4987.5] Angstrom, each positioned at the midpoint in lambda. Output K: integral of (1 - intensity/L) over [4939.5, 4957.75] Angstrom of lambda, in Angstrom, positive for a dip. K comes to -1.6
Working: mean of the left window 5.97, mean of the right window 5.83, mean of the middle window 6.4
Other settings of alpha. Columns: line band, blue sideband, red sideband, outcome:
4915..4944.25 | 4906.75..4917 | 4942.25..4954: 0.37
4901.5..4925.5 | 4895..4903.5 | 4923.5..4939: -0.62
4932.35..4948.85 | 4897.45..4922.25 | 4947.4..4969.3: 0.48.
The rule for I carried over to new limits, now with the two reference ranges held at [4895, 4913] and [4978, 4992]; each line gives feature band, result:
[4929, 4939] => 0.02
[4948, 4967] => -0.14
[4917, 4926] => 0.07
